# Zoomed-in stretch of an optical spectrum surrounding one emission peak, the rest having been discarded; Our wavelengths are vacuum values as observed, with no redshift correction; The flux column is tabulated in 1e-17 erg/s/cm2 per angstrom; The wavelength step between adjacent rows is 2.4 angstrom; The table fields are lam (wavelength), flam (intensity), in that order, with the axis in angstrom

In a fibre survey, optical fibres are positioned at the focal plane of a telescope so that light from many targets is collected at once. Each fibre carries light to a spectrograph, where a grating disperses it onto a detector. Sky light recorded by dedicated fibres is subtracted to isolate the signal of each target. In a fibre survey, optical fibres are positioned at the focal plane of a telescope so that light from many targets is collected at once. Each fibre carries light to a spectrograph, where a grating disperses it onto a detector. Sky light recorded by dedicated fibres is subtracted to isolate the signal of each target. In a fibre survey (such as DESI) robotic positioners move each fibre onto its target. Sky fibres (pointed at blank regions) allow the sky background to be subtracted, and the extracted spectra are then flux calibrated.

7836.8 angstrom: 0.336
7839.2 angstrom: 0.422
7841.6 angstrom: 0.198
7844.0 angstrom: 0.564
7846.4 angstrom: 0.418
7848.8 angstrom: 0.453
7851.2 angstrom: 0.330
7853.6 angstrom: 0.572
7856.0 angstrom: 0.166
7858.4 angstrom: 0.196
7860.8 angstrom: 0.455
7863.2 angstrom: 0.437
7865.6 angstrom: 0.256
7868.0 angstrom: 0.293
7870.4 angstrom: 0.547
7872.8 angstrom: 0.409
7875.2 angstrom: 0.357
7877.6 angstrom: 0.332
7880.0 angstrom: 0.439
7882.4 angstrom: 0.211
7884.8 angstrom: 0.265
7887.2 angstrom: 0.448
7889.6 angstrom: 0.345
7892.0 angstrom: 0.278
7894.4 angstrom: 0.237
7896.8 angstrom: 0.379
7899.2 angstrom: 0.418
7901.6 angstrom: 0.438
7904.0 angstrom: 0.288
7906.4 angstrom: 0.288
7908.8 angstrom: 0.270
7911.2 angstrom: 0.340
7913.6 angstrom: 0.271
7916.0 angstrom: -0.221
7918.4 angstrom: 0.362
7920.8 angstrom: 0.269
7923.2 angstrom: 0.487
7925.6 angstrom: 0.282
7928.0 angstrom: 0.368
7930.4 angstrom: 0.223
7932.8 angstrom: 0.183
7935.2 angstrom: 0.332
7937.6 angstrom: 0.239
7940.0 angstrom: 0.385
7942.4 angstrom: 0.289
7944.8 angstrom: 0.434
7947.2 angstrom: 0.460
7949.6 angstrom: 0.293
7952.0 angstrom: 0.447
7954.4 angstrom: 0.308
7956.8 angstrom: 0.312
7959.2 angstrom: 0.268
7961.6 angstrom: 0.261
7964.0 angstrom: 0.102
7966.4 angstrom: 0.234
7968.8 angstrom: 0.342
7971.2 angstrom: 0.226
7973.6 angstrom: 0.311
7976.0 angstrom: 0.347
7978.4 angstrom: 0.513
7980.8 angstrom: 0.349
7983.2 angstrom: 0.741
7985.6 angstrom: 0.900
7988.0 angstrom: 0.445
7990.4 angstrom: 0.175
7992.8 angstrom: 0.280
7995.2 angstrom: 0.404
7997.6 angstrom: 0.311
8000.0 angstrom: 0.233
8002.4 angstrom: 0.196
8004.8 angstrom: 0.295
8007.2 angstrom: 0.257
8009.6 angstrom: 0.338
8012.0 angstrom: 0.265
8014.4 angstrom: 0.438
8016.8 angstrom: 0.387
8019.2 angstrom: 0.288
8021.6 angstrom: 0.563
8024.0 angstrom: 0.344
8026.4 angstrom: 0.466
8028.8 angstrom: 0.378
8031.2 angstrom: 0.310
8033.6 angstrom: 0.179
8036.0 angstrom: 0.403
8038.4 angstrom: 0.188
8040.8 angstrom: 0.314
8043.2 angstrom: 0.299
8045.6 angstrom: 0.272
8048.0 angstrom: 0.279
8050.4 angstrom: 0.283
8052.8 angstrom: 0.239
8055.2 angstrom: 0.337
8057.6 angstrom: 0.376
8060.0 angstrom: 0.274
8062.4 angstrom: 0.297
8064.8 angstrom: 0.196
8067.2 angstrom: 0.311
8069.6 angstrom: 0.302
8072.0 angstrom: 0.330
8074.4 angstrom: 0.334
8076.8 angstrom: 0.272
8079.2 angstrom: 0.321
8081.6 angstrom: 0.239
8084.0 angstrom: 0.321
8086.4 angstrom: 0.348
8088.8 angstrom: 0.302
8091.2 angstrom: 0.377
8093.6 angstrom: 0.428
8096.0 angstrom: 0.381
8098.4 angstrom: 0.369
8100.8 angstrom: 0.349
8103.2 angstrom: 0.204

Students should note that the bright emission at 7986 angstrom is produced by H-gamma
